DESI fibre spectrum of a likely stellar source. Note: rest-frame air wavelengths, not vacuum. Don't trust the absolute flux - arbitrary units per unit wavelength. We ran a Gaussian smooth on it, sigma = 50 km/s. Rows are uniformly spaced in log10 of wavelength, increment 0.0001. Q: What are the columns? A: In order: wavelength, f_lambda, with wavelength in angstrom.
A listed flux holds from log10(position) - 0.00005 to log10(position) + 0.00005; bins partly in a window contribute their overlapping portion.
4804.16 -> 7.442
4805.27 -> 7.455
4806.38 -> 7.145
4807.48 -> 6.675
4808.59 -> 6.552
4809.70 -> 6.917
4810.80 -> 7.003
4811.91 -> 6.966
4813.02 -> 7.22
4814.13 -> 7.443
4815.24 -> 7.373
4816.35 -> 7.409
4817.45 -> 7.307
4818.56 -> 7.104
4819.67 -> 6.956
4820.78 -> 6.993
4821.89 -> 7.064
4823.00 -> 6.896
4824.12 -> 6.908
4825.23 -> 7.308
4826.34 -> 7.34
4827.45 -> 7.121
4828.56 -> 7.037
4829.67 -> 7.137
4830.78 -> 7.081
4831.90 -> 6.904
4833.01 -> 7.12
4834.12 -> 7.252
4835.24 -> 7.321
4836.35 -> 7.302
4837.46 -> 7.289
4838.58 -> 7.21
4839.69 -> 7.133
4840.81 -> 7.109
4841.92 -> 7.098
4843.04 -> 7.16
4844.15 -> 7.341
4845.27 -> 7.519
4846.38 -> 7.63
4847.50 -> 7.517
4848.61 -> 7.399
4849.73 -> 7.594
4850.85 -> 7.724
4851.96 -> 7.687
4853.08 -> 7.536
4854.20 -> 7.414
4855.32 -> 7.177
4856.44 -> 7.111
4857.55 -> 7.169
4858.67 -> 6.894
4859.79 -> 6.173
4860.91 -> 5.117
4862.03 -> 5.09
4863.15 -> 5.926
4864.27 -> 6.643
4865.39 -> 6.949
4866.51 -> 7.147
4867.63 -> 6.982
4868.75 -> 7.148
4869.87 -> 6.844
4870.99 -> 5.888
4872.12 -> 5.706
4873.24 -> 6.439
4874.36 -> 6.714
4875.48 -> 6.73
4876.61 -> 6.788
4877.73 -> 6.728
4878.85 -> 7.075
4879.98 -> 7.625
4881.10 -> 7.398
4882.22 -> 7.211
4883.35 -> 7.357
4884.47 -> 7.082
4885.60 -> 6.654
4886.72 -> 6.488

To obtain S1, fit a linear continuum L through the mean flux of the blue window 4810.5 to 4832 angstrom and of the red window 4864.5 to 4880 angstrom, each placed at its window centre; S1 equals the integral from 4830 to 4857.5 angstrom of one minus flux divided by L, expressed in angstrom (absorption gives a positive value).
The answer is -1.4 angstrom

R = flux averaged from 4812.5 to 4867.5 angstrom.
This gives 7.09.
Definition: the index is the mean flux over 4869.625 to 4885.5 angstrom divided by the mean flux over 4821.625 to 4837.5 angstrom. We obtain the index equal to 0.96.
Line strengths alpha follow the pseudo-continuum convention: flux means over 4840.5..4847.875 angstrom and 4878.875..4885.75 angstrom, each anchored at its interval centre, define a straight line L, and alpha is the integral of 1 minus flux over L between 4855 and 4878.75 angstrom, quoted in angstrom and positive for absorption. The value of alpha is 2.4 angstrom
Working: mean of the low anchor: 7.34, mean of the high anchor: 7.24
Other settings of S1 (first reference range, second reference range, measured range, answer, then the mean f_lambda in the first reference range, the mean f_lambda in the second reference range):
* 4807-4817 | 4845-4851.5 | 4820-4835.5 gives 0.4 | 7.07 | 7.58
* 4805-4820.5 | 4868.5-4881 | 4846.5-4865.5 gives -0.2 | 7.1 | 6.71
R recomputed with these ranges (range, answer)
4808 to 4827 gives 7.1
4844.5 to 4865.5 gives 6.96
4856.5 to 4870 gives 6.52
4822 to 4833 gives 7.08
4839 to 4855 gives 7.41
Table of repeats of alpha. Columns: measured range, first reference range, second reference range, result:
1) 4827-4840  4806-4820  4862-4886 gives -0.3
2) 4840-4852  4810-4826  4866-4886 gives -0.7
